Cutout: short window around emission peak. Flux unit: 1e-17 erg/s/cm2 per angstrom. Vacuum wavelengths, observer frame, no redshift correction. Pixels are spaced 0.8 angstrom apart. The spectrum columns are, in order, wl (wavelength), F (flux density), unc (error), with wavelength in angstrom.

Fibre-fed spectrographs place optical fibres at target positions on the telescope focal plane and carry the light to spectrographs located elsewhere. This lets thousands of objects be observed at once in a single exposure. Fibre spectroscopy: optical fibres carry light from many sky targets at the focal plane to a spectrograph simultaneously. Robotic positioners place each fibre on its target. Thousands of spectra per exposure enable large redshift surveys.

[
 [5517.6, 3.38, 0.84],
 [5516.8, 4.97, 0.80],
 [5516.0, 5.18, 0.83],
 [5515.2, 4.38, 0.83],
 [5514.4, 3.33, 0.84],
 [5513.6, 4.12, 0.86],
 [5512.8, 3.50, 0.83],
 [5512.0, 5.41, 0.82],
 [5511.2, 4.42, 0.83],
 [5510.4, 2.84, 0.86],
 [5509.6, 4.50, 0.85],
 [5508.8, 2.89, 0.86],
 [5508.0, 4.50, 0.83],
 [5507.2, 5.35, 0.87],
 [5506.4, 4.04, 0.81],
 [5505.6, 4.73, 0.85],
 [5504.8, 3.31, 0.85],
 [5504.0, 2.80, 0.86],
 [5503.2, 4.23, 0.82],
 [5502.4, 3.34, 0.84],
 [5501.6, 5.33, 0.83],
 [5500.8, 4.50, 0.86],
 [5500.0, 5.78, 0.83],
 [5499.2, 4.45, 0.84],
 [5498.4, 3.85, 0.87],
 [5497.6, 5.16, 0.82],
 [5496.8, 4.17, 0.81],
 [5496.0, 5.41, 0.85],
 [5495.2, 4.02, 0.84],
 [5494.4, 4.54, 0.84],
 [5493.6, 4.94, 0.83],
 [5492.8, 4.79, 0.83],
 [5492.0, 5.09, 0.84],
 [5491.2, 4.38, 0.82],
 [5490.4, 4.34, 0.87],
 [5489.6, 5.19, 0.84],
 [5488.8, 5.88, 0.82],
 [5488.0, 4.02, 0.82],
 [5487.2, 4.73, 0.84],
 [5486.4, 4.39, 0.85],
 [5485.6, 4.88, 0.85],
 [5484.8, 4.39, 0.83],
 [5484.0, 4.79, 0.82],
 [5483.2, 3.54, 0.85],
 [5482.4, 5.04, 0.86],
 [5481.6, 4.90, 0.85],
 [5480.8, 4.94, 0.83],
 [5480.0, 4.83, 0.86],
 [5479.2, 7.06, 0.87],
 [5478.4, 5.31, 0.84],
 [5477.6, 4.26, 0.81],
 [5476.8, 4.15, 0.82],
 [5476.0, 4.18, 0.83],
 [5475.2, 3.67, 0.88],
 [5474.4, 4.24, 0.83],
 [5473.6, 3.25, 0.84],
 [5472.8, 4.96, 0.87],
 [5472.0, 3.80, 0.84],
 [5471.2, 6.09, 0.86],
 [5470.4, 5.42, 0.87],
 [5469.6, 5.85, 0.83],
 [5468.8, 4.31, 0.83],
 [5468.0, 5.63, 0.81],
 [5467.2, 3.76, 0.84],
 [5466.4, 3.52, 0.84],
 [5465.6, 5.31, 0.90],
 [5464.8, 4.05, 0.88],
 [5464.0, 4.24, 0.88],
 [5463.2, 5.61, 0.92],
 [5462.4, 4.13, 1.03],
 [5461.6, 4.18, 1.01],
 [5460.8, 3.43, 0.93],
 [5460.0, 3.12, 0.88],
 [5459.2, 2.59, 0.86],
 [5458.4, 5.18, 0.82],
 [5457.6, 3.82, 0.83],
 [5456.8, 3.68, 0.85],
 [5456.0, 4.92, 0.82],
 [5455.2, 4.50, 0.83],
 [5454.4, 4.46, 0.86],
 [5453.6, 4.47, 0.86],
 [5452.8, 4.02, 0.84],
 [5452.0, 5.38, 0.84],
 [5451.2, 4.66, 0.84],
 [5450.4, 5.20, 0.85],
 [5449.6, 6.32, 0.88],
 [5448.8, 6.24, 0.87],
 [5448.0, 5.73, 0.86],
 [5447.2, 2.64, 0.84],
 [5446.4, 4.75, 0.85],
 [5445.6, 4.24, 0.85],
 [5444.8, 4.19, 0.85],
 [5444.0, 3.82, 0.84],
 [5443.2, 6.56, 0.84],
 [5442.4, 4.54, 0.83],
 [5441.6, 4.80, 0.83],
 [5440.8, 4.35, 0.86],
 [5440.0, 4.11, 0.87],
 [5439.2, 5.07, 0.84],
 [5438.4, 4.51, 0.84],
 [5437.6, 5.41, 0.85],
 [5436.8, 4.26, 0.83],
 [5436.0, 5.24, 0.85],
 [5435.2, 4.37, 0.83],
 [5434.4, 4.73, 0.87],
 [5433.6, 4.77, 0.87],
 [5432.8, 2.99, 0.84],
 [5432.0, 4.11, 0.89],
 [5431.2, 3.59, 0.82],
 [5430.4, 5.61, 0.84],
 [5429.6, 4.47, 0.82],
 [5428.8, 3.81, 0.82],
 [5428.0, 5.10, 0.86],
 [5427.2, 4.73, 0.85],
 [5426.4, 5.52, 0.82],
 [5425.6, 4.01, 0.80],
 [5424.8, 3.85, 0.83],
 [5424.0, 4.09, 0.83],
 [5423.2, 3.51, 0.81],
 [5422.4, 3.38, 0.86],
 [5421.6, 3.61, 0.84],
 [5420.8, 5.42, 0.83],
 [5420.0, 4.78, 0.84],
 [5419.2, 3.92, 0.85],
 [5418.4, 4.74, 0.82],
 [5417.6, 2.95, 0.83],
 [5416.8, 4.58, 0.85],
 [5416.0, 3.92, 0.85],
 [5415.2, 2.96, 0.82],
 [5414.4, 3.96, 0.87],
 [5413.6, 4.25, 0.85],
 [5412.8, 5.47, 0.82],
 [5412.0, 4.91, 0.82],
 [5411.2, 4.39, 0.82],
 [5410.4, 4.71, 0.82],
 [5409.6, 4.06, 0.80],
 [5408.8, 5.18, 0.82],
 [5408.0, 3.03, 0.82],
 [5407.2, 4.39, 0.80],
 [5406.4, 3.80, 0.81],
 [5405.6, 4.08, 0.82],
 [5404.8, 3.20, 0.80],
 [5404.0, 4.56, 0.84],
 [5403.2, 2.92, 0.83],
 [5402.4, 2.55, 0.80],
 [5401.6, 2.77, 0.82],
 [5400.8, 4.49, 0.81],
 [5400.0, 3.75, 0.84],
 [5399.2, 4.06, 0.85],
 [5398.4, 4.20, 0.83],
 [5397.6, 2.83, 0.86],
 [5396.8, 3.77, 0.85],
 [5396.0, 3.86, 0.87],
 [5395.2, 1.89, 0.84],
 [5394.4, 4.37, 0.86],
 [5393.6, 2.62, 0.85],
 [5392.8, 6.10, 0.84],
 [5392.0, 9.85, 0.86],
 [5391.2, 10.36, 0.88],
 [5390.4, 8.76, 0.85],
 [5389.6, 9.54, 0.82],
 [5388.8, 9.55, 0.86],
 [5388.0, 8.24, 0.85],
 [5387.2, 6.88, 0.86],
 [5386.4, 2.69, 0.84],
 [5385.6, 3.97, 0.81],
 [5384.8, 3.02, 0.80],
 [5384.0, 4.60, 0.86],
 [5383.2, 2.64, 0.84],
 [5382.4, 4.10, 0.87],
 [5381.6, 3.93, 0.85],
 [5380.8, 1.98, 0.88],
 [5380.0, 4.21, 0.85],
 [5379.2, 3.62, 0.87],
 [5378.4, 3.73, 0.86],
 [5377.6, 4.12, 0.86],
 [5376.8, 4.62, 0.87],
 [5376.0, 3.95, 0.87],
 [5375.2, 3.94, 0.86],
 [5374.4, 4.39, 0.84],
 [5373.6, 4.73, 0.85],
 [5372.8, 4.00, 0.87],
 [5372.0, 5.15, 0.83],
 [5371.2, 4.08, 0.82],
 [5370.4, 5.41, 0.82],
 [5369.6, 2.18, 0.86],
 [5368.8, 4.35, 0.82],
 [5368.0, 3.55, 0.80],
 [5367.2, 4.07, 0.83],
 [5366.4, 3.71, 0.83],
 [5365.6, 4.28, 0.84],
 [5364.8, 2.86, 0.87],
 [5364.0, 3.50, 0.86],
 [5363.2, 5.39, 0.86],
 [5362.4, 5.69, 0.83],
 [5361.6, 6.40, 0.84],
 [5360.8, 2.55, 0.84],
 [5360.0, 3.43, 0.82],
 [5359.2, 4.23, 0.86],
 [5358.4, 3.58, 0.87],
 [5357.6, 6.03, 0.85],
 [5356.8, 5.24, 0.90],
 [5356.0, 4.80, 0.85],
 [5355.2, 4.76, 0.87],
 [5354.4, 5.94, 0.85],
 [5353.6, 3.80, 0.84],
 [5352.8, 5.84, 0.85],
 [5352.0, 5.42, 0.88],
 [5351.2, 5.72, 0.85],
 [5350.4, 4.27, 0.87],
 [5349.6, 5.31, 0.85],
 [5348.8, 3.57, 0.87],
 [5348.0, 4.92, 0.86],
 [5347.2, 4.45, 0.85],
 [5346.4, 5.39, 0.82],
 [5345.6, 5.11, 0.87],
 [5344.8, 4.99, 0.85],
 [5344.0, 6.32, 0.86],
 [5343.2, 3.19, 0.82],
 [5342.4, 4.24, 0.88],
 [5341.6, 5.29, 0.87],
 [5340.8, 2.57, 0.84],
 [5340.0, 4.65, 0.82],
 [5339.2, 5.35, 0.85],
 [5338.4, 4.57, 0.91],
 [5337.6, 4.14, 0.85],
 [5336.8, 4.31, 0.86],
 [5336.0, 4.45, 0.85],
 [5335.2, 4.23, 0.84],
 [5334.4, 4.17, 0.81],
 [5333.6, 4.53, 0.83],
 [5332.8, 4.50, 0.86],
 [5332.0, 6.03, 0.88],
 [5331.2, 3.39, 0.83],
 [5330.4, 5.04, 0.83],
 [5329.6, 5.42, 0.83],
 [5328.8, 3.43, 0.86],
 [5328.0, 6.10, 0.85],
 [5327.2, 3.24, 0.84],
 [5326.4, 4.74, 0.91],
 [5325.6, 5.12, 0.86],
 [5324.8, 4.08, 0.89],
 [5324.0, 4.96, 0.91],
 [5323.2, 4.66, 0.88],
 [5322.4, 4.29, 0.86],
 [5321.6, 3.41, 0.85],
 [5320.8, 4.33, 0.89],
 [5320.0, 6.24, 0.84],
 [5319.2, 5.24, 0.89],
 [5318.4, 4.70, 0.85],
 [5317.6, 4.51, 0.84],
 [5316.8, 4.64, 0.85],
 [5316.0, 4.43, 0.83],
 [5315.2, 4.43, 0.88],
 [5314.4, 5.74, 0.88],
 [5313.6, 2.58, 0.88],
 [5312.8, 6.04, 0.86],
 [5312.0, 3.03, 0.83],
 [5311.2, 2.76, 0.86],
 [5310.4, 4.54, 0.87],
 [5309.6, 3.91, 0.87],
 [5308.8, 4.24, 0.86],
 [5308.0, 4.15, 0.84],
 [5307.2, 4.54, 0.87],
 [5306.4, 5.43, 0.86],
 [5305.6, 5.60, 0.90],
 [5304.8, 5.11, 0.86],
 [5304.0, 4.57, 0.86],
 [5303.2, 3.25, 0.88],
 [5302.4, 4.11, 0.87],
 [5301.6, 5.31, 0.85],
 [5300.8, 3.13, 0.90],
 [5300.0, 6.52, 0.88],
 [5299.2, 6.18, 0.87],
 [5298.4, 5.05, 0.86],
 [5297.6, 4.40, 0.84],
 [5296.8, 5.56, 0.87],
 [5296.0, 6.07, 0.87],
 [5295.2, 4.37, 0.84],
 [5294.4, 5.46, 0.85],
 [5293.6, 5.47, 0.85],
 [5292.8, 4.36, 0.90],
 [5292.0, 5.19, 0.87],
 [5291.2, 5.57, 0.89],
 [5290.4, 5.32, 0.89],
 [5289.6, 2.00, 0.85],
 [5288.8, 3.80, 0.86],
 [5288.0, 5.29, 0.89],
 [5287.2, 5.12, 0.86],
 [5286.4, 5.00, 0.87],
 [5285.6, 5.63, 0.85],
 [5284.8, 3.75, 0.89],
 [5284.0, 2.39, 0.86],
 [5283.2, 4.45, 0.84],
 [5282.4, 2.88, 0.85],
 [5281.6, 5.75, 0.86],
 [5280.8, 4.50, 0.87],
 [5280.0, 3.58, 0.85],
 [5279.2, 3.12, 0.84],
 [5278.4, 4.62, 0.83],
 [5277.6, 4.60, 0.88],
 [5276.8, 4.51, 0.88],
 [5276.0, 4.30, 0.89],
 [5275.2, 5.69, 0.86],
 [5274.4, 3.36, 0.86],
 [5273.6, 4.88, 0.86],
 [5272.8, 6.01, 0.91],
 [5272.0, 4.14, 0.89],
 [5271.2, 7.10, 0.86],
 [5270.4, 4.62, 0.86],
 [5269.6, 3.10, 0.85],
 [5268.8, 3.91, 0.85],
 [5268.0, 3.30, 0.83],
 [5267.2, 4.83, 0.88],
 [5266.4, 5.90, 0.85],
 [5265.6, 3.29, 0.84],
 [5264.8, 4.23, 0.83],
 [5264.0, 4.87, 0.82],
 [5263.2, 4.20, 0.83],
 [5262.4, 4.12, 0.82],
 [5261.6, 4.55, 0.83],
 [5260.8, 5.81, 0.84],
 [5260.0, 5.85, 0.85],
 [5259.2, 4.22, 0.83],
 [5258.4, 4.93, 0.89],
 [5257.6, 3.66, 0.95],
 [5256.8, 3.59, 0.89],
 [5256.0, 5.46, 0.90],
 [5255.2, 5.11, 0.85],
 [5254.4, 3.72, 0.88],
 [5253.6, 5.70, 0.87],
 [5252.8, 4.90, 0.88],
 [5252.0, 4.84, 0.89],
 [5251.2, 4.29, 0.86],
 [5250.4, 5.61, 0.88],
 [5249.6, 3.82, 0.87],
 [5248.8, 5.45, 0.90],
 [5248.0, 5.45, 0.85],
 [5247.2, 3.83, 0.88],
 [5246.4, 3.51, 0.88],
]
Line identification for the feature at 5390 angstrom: H-beta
